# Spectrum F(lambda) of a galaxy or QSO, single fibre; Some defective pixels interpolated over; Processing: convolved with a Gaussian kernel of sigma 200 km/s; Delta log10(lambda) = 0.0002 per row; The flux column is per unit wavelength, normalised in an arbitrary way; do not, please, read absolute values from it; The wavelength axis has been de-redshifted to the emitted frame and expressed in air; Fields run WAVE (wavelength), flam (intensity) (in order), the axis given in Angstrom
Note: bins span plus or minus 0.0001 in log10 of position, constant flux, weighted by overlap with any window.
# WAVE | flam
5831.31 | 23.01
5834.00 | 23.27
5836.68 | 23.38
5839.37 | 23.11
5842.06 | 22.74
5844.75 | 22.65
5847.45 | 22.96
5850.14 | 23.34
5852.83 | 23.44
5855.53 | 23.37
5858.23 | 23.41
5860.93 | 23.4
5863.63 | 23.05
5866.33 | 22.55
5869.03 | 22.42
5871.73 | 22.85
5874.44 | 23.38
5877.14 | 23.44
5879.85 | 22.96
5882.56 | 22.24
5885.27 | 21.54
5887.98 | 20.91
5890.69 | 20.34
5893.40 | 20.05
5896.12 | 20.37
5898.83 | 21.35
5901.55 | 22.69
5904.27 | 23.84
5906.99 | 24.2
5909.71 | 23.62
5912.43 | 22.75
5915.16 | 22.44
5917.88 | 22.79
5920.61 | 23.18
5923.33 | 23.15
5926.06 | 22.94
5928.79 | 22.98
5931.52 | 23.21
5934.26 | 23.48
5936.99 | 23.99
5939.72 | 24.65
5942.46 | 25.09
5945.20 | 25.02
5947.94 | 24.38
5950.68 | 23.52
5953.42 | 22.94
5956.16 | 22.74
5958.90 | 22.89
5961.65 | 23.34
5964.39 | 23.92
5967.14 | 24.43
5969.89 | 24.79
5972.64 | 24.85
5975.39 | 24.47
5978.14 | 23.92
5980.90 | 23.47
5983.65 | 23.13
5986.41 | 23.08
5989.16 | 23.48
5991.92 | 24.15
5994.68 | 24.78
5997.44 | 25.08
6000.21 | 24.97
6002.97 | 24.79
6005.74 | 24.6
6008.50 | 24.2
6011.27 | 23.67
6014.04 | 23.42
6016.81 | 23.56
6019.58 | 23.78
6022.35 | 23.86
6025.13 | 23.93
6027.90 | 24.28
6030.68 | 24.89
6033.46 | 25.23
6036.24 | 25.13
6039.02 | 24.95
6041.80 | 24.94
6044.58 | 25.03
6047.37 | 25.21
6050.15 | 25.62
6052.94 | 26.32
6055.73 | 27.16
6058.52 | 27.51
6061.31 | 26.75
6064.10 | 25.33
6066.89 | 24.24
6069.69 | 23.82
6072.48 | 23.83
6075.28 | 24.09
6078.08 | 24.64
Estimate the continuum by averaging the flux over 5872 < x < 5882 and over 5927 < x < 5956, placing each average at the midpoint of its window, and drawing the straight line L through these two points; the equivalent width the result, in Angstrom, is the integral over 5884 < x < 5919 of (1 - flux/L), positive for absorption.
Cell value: 2.0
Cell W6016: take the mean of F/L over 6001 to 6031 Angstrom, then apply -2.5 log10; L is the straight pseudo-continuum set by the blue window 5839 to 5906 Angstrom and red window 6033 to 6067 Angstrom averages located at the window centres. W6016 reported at 0.04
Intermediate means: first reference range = 22.5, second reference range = 25.7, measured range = 24.1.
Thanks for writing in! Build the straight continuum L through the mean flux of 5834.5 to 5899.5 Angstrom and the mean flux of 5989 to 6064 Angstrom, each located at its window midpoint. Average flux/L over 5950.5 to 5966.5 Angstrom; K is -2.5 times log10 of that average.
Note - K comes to 0.03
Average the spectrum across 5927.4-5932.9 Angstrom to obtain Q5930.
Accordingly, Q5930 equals 23.1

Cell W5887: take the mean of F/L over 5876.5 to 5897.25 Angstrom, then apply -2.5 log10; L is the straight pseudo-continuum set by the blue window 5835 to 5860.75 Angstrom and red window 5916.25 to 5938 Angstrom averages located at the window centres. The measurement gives 0.086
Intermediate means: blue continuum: 23.2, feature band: 21.4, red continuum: 23.2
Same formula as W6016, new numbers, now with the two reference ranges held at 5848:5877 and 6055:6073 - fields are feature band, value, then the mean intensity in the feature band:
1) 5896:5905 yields 0.07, 22.2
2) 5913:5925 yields 0.04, 22.9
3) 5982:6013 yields 0.03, 24.2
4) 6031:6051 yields 0.01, 25.1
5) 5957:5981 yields 0.02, 24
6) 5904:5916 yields 0.02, 23.4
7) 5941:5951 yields -0.02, 24.6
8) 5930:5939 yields 0.02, 23.6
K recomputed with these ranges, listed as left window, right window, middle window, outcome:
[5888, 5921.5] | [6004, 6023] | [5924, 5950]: -0.06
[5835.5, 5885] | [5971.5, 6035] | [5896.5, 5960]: 0.01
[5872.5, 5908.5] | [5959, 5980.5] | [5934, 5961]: -0.01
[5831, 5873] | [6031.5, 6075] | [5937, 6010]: 0.02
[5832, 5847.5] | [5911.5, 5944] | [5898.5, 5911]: 0.00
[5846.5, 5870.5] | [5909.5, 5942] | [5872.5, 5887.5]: 0.03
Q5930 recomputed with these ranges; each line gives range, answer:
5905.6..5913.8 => 23.5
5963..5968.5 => 24.2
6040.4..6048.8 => 25.1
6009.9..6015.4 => 23.5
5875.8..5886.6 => 22.5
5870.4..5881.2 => 23.2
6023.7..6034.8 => 24.6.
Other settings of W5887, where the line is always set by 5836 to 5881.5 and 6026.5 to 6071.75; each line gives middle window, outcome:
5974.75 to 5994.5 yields 0.04 mag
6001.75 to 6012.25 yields 0.02 mag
